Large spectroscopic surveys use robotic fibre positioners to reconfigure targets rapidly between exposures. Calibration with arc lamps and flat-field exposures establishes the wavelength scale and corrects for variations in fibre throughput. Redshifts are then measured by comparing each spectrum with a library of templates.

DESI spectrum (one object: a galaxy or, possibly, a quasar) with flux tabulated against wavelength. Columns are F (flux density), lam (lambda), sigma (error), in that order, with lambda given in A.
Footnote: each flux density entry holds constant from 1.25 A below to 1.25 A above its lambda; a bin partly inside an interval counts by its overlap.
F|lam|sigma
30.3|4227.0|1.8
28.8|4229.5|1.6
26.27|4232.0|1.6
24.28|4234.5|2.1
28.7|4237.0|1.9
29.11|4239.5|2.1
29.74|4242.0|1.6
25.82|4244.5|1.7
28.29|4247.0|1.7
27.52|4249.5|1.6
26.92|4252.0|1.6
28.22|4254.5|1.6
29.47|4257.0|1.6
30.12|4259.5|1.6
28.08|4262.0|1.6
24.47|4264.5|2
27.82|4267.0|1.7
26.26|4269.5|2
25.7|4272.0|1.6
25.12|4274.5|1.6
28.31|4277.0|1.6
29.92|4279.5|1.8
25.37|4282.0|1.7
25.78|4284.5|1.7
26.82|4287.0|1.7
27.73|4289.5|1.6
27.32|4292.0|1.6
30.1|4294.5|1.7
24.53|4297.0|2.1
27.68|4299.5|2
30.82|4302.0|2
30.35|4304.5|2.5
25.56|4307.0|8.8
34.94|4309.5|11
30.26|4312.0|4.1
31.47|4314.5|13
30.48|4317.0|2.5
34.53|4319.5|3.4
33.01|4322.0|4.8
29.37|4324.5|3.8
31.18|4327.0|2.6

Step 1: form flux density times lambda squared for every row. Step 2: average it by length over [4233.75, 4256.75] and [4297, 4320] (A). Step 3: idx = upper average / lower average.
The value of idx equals 1.12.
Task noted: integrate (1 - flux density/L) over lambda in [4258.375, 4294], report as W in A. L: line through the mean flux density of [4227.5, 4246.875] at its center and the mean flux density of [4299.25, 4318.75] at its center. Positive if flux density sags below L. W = 2.5 A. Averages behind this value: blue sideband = 27.7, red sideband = 30.4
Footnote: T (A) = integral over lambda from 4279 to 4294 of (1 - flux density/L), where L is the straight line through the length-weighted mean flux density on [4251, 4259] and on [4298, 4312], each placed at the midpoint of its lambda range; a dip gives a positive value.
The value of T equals 1.1 A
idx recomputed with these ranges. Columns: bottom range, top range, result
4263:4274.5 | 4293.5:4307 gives 1.11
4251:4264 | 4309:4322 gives 1.17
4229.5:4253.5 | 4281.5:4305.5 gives 1.03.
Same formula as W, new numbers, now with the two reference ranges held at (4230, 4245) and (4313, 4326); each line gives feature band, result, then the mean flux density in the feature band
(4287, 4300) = 1.27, 27.4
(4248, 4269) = 0.57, 27.8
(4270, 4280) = 0.83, 27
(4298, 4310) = 0.58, 29.4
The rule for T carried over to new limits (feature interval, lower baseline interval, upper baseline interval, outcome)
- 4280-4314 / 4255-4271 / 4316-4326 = 2.0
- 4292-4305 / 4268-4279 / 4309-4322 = 0.7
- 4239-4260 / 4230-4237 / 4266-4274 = -1.5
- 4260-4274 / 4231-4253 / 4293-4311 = 0.8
